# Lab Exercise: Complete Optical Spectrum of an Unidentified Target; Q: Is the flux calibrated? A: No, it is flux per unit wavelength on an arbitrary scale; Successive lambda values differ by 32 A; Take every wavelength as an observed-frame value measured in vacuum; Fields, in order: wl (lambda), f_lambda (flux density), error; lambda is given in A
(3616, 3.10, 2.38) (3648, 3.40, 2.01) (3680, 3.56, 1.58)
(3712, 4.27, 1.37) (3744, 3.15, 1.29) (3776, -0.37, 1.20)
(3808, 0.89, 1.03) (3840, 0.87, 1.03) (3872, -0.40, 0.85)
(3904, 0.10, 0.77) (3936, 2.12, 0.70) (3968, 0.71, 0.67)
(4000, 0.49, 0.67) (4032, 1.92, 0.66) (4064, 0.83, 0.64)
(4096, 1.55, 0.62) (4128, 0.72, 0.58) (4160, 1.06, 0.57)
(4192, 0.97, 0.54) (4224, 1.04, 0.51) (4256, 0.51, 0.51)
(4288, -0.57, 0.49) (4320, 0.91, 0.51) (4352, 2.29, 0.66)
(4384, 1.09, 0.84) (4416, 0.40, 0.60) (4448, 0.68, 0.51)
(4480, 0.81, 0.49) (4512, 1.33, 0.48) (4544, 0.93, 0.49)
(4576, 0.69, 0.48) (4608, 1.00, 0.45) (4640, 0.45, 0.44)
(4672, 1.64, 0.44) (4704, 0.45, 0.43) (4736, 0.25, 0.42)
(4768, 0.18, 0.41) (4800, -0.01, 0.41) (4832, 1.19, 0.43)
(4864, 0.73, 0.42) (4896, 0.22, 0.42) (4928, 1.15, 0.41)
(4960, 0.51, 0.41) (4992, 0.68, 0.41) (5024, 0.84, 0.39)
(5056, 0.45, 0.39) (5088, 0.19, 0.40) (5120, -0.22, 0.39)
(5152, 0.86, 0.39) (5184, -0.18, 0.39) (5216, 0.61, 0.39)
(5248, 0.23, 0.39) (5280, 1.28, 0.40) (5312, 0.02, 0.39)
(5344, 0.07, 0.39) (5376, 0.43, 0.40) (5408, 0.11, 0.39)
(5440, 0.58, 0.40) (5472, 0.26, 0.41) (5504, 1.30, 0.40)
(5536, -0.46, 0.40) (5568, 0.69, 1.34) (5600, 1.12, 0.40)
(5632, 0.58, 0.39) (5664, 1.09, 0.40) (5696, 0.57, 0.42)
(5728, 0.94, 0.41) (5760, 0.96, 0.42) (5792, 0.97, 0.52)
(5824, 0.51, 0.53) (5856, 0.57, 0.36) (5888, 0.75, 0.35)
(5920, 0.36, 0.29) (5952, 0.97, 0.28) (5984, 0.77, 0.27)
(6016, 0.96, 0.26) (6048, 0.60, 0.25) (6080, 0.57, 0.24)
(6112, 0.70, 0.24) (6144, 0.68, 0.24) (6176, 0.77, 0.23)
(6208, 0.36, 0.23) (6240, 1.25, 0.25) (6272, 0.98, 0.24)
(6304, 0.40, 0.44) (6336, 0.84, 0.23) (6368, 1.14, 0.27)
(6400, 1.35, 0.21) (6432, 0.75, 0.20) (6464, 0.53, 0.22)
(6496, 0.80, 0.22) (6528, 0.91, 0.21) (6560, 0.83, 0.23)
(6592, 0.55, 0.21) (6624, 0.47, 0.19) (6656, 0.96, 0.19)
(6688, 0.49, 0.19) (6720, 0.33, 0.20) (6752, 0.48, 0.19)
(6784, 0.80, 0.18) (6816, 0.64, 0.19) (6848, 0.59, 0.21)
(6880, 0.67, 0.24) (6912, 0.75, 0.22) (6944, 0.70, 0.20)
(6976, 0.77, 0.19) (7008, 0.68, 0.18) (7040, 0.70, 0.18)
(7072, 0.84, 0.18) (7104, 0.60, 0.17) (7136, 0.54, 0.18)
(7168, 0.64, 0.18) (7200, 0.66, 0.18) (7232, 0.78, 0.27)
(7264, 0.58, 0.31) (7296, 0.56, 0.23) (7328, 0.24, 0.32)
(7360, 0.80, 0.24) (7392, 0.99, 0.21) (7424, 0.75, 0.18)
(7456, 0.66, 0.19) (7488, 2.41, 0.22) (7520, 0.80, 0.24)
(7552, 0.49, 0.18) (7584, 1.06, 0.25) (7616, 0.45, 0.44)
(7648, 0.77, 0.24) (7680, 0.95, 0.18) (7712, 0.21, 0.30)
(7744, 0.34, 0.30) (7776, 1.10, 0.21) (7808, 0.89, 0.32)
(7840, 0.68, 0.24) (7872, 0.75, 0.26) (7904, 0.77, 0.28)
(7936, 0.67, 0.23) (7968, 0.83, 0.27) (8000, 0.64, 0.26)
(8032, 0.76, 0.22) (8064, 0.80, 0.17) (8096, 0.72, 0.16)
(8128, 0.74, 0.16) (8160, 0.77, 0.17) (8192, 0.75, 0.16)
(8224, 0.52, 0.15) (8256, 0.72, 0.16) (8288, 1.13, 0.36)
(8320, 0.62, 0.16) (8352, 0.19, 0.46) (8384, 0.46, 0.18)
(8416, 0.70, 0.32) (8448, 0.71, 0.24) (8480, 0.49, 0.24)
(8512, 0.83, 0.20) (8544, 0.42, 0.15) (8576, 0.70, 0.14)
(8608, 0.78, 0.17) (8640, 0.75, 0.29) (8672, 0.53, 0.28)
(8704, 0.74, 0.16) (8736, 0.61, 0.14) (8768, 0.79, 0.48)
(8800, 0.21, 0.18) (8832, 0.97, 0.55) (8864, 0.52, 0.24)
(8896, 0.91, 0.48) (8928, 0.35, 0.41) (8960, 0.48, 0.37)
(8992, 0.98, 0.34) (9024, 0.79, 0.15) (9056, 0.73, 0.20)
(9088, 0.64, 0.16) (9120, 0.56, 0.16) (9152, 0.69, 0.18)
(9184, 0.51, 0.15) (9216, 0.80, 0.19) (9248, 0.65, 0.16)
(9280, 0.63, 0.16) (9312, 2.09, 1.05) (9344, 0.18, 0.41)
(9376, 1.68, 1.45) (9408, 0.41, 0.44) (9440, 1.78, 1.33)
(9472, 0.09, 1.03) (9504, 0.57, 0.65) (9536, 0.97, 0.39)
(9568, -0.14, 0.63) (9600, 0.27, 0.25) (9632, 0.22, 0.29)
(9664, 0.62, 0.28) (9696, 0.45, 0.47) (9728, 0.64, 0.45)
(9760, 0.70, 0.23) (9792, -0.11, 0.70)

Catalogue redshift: 1.007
